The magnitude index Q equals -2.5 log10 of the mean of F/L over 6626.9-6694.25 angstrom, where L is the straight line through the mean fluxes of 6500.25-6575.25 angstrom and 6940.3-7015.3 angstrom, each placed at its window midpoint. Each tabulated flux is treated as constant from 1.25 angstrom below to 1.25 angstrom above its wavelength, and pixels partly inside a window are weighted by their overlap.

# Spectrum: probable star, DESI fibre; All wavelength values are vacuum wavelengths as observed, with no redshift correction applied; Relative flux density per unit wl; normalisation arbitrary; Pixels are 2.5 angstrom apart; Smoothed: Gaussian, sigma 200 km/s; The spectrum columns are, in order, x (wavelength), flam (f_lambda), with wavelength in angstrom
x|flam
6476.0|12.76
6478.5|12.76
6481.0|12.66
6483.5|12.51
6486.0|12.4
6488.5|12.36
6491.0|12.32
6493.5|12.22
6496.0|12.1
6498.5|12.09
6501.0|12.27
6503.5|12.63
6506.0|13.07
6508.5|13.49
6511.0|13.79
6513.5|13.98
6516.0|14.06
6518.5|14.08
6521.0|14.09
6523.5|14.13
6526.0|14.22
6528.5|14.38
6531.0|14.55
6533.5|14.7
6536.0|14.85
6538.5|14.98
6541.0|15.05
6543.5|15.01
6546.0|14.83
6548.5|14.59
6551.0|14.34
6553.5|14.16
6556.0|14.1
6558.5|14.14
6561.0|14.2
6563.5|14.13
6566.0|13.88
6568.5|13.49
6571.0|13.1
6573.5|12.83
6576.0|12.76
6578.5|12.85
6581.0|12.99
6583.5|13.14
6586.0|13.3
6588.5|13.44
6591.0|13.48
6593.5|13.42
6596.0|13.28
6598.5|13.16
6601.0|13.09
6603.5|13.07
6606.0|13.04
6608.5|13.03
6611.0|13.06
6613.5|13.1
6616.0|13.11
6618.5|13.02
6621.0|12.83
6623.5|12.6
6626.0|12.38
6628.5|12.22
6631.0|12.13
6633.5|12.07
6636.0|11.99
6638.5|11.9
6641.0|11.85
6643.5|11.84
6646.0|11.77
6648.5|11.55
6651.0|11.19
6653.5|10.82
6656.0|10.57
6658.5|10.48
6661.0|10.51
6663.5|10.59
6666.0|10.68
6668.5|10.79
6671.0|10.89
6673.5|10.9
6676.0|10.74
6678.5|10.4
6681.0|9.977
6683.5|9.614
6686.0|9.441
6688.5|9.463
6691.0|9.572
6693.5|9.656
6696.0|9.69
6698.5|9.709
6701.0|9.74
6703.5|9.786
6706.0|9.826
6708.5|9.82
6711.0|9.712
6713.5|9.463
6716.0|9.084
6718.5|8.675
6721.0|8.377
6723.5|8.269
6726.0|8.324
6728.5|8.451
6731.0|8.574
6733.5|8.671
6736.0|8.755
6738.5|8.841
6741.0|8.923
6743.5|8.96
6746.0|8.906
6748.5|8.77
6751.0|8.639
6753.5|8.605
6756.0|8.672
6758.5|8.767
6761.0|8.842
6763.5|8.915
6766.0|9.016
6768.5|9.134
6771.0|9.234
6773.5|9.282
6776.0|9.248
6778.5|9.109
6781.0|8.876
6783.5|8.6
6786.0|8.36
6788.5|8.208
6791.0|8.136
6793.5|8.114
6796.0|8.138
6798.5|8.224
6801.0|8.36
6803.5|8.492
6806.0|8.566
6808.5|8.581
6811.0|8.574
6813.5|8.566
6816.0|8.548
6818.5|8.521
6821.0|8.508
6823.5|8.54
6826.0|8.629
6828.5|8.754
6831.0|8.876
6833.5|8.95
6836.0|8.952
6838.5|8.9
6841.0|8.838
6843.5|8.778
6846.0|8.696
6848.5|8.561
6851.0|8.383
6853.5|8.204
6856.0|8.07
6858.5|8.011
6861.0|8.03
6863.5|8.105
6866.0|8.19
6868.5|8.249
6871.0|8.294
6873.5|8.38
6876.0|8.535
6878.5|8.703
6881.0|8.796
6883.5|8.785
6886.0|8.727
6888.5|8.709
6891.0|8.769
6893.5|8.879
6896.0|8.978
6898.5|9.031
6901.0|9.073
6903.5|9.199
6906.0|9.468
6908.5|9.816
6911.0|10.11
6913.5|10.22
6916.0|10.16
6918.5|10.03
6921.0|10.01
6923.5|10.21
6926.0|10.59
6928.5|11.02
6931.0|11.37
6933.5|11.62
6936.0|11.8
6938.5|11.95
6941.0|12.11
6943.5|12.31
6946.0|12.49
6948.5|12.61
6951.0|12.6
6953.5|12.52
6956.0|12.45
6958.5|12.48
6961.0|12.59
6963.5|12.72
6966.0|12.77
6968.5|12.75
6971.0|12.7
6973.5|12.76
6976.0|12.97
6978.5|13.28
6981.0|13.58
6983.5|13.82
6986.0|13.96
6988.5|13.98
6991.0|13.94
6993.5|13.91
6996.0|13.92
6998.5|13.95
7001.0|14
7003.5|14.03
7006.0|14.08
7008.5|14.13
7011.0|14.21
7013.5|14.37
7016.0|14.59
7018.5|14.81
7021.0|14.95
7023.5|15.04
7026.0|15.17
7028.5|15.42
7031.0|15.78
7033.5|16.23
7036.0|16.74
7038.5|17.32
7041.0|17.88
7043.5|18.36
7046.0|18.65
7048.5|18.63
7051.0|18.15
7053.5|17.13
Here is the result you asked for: 0.260 mag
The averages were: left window 14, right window 13.3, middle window 10.9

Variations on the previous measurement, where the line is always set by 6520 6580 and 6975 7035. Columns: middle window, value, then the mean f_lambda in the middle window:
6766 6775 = 0.48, 9.19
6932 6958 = 0.17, 12.2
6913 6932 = 0.34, 10.4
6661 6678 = 0.30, 10.7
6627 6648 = 0.18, 12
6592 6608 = 0.08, 13.2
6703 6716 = 0.42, 9.66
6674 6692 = 0.39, 9.93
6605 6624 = 0.09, 13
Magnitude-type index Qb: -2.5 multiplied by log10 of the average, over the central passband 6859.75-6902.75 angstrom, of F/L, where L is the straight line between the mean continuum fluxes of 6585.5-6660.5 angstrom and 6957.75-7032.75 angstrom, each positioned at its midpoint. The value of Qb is 0.48 mag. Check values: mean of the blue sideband 12.4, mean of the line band 8.61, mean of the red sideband 13.9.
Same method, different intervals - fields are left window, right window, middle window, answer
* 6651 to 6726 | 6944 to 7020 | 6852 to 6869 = 0.42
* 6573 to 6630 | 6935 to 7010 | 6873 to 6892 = 0.45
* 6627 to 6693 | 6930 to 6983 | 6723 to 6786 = 0.28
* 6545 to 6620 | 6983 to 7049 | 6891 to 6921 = 0.48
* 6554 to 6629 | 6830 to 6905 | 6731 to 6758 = 0.21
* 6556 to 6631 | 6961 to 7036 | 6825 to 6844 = 0.48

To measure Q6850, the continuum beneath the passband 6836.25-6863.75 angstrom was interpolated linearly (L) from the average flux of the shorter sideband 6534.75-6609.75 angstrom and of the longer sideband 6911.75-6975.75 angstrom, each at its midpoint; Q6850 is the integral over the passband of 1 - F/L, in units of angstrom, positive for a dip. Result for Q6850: 8.6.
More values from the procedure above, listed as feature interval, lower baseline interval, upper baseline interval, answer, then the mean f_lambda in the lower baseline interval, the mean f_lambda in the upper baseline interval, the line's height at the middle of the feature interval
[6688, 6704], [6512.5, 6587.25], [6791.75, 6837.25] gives 1.9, 14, 8.55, 11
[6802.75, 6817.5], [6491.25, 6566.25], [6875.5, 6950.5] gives 3.5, 13.9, 10.2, 11.2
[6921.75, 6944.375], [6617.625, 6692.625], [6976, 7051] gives 4.5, 11.1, 15.1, 14.2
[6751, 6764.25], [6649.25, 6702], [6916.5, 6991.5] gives 2.6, 10.3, 12.3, 10.9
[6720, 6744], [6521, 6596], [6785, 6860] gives 4.1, 14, 8.5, 10.4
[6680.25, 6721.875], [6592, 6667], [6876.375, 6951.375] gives 7.7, 12.2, 10.2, 11.7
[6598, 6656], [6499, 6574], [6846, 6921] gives 1.6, 14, 8.86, 12.7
